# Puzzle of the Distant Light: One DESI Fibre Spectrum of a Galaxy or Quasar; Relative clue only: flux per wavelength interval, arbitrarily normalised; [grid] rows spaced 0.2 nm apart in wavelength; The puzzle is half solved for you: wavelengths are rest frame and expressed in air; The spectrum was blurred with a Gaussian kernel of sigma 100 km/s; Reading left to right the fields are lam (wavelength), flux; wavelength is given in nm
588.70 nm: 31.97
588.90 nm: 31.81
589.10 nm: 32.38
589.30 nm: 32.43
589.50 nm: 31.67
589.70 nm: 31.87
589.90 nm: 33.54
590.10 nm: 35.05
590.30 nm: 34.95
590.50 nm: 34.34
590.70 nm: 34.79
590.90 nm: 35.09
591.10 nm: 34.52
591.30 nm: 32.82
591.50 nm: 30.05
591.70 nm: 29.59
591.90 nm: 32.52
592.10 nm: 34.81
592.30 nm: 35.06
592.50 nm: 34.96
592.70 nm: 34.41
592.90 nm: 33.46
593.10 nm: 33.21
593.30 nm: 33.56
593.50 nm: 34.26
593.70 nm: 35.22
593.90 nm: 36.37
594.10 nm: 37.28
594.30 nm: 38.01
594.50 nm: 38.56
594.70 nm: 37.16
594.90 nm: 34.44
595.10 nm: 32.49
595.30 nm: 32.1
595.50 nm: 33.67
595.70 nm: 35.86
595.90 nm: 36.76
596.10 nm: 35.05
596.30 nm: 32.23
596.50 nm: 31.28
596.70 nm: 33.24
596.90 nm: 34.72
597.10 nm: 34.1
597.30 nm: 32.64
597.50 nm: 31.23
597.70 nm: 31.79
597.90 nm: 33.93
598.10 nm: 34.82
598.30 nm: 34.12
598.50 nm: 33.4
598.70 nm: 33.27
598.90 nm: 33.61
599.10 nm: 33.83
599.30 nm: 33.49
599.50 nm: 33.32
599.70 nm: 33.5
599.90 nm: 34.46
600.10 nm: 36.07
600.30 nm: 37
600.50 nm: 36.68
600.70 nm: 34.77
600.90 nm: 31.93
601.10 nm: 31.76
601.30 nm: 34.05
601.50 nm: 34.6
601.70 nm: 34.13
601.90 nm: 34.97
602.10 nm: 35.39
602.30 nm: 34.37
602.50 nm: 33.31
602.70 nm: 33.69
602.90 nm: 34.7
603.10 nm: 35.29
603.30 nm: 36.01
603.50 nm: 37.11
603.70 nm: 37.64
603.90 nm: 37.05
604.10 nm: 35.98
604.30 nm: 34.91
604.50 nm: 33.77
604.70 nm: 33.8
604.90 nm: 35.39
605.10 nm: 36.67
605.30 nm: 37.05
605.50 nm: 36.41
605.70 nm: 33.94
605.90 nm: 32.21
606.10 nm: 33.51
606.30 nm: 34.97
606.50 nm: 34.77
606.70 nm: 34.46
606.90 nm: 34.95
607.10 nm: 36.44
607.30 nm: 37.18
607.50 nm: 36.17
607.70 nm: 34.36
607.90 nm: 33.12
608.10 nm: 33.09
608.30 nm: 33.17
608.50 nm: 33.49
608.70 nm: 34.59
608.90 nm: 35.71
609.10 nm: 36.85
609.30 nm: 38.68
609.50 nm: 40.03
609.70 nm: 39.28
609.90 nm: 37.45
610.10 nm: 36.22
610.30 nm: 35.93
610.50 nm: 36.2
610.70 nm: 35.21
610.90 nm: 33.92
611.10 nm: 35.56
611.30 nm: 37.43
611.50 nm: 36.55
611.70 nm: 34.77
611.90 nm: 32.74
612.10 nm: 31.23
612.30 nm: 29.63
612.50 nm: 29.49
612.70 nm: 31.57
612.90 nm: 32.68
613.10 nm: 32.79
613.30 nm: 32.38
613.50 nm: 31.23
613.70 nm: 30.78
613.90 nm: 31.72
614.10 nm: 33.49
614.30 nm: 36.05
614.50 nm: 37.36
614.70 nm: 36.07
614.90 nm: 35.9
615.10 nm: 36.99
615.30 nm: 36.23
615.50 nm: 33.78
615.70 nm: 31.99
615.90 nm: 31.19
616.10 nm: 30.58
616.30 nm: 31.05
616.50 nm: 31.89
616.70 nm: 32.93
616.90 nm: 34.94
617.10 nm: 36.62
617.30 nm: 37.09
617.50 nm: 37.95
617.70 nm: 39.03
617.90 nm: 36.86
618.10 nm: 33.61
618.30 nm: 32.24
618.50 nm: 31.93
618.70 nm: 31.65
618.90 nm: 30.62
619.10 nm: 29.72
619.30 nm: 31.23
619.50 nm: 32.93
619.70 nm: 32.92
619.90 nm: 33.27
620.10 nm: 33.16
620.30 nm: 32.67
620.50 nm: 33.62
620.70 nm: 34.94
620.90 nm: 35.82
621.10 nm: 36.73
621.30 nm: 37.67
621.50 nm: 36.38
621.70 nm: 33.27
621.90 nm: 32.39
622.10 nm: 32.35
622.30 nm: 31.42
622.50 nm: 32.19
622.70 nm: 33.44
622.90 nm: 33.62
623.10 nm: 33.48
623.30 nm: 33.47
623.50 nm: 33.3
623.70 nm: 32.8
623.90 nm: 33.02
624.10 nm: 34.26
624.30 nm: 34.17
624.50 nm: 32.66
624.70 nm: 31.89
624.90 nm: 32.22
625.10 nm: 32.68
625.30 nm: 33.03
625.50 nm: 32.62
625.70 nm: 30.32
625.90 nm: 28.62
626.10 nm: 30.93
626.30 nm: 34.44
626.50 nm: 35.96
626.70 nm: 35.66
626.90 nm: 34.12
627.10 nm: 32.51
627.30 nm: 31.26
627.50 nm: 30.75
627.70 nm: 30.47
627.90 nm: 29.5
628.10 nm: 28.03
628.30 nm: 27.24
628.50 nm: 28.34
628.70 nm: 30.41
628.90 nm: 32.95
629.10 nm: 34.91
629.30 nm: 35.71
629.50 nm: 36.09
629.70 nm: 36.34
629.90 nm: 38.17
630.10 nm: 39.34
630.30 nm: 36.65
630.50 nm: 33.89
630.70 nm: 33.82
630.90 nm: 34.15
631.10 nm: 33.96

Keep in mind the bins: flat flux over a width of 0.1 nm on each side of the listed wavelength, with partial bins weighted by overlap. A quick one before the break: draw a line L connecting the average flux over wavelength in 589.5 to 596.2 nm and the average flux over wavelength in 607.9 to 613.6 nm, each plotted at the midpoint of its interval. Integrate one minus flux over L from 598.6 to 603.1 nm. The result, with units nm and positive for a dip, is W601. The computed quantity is 0.03 nm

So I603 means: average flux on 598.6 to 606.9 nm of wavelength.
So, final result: 34.7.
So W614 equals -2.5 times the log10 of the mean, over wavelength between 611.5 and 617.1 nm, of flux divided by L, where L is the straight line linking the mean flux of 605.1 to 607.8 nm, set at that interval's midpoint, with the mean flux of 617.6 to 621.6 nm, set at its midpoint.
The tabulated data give 0.04 mag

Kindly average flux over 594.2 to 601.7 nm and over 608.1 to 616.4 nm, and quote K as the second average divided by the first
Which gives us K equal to 1.0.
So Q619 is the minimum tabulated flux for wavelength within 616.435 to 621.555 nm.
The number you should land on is 29.72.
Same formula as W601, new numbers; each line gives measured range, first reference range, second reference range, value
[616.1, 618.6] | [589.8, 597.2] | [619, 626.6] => -0.086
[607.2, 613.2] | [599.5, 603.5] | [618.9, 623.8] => -0.135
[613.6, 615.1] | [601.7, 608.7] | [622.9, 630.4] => -0.024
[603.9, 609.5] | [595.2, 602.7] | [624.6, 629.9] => -0.279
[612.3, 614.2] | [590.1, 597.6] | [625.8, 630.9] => 0.107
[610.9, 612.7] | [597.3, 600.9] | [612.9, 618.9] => 0.031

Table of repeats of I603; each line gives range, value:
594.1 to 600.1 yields 34.1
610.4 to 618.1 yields 34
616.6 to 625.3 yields 33.7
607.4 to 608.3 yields 34.1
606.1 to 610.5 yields 35.7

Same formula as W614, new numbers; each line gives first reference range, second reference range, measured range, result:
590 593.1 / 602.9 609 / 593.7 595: -0.09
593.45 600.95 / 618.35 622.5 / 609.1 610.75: -0.11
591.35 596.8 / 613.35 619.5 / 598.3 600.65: -0.01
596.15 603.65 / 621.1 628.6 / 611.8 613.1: 0.06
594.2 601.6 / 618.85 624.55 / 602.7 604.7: -0.05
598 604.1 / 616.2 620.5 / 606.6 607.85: -0.04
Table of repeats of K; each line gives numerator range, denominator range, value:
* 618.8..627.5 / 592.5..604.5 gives 0.96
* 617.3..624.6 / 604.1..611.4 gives 0.95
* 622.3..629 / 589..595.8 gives 0.94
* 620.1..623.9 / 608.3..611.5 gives 0.93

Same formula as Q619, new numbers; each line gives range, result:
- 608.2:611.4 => 33.17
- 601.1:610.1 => 31.76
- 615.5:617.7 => 30.58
